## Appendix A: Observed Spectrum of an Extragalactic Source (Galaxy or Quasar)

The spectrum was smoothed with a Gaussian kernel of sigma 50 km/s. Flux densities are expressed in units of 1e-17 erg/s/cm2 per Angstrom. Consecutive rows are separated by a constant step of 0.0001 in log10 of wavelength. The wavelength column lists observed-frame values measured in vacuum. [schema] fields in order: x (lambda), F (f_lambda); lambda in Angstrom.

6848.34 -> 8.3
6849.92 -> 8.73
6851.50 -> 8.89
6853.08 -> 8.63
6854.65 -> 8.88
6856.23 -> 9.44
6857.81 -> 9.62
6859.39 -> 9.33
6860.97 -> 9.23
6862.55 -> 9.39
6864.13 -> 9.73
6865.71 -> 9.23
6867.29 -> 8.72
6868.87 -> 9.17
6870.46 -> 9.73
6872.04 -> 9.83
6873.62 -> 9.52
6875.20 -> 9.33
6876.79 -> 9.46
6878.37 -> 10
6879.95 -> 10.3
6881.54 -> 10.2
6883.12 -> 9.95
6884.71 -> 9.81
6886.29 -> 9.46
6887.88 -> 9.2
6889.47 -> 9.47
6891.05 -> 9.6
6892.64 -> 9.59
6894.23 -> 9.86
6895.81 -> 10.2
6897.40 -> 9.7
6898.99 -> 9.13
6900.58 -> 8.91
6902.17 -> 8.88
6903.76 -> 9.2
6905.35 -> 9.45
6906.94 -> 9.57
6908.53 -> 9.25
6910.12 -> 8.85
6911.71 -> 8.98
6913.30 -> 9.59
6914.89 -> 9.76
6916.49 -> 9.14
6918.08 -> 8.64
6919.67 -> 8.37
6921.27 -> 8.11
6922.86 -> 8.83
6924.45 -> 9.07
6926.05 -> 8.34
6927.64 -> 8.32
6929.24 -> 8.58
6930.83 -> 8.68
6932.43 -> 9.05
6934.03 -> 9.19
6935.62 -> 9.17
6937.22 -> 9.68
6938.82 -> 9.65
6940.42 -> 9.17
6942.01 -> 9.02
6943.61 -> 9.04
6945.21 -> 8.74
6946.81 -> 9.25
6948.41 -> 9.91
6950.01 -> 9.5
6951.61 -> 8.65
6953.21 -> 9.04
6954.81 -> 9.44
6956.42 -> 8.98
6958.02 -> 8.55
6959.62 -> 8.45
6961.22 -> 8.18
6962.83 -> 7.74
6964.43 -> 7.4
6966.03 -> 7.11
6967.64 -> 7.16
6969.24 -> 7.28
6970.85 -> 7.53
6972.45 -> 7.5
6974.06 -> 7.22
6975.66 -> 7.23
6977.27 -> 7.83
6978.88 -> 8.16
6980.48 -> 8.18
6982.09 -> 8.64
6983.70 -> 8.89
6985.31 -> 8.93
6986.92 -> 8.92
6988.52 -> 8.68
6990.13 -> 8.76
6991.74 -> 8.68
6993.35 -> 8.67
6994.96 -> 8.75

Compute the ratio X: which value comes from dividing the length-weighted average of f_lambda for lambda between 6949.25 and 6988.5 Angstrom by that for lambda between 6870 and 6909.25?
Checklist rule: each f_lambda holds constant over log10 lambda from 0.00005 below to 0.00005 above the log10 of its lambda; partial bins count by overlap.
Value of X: 0.86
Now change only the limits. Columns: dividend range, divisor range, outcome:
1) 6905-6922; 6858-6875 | 0.96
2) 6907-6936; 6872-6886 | 0.91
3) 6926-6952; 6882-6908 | 0.96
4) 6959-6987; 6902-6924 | 0.87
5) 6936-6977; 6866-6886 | 0.88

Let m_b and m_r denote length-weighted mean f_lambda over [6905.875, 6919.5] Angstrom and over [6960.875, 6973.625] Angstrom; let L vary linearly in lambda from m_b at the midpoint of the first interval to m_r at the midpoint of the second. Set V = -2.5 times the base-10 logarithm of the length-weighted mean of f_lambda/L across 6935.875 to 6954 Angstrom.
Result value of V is -0.13 mag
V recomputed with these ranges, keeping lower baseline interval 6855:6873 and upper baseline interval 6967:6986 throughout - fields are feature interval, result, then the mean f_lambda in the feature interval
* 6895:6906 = -0.054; 9.35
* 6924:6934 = -0.022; 8.69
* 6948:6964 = -0.080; 8.78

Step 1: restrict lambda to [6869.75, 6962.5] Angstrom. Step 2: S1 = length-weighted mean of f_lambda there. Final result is 9.22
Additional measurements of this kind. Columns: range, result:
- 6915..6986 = 8.54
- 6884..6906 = 9.46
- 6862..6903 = 9.55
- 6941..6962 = 8.99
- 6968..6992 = 8.13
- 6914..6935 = 8.78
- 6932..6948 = 9.22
